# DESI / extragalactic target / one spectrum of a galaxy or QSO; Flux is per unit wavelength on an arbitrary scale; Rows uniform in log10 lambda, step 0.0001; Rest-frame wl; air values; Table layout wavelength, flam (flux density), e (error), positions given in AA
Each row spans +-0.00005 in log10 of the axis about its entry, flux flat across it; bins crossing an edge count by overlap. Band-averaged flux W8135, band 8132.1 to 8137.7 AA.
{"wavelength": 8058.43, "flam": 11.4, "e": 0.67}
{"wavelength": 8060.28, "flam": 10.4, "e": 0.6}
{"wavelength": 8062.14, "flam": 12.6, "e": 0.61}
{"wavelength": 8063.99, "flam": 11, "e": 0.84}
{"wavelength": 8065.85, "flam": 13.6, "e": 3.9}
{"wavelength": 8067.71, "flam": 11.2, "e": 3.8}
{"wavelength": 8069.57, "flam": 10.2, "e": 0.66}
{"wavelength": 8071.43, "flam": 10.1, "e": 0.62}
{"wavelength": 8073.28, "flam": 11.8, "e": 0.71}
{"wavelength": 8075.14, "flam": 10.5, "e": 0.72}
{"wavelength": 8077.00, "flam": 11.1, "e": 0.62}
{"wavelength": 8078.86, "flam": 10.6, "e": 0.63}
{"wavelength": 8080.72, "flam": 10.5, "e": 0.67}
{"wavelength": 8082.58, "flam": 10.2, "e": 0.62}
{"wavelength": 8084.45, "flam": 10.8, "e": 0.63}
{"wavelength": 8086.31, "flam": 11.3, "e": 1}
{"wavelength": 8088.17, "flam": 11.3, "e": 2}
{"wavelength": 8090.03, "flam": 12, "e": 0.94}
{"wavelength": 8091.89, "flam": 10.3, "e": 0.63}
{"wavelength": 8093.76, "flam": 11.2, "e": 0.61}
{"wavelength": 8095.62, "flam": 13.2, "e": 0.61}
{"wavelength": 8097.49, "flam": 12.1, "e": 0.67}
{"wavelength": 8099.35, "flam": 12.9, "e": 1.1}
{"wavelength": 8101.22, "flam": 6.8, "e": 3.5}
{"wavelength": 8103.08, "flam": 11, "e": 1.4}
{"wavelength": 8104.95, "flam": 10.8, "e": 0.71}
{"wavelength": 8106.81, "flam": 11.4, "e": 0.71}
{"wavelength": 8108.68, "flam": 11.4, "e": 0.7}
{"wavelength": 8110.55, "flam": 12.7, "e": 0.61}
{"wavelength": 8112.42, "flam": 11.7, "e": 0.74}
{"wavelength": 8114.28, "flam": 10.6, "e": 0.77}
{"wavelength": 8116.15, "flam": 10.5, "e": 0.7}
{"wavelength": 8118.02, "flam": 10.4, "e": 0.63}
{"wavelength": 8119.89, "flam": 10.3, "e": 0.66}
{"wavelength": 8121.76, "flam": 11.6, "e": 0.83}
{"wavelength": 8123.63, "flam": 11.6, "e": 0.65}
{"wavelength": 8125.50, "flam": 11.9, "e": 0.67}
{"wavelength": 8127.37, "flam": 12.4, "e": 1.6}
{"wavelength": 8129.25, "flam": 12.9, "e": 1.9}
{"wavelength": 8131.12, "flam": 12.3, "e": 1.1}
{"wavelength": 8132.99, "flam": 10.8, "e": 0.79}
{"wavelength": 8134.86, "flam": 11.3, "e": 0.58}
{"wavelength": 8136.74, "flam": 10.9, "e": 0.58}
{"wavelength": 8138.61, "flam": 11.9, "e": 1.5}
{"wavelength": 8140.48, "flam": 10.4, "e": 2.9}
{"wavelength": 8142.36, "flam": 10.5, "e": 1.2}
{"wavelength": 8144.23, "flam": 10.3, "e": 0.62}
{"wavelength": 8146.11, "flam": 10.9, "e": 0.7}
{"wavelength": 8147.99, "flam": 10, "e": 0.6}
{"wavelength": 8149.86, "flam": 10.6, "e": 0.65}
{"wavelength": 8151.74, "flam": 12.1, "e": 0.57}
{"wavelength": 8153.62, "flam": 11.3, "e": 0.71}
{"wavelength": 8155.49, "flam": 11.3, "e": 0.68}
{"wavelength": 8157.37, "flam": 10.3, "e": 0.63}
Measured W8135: 11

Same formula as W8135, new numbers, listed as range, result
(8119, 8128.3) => 11.6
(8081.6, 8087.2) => 10.7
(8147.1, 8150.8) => 10.3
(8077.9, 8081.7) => 10.6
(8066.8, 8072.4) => 10.5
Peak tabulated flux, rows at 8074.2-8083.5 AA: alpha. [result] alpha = 11.1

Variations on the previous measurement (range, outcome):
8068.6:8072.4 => 10.2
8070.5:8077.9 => 11.8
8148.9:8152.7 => 12.1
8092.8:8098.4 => 13.2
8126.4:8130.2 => 12.9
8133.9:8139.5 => 11.9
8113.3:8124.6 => 11.6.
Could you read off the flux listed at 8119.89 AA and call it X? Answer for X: 10.3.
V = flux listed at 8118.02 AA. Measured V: 10.4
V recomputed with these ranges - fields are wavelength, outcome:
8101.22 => 6.8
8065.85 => 13.6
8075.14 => 10.5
